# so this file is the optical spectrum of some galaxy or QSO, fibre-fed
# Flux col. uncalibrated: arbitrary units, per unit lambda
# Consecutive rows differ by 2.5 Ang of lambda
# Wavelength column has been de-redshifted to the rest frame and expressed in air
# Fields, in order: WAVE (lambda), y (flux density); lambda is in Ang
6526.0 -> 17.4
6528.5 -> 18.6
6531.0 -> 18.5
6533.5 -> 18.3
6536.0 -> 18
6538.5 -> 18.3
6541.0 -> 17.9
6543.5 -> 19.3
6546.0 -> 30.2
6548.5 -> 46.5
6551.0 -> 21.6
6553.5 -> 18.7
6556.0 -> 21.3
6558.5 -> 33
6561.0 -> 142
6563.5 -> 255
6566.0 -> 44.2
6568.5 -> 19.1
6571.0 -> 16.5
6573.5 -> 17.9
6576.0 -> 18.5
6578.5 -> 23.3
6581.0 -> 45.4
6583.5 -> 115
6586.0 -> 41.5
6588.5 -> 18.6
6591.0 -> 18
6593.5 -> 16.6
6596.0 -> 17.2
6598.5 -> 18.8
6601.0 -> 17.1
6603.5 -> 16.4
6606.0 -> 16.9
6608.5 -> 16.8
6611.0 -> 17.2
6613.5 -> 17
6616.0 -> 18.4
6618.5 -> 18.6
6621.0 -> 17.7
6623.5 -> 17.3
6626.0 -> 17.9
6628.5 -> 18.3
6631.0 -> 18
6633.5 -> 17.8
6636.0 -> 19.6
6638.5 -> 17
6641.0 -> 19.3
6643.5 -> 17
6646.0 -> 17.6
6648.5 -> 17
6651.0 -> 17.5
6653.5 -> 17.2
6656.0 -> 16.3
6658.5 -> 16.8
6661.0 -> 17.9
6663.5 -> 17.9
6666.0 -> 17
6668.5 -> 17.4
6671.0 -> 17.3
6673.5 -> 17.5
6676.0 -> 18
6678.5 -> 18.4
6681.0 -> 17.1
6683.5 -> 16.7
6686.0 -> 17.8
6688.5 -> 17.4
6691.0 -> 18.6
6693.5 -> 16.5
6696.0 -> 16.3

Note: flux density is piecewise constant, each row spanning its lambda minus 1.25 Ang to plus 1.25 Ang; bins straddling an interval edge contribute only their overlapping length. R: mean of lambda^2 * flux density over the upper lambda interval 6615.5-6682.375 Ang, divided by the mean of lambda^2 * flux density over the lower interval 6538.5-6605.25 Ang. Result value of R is 0.45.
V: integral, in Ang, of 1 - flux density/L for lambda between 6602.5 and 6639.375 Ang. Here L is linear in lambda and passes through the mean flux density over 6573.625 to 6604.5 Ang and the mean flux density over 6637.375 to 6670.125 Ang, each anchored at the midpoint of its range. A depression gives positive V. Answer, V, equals 9.3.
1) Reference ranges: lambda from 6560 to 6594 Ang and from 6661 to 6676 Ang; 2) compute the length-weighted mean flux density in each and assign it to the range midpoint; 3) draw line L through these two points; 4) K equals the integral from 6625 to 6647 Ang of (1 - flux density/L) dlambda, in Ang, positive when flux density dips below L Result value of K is 9.3 Ang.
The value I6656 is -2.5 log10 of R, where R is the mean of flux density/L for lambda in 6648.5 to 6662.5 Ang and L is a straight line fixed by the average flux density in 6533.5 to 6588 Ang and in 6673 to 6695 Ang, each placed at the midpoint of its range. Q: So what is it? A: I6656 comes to 0.37 mag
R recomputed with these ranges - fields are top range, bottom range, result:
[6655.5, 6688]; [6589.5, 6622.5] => 1.02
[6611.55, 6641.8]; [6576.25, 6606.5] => 0.60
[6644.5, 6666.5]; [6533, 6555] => 0.76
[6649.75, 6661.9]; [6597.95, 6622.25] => 0.99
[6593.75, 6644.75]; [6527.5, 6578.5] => 0.45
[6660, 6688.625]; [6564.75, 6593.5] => 0.54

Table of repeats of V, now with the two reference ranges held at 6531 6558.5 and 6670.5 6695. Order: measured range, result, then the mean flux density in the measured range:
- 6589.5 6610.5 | 3.7 Ang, 17.2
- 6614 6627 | 1.4 Ang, 17.9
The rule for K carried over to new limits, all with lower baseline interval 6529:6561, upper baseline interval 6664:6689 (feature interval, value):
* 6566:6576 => 1.8 Ang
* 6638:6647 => 1.1 Ang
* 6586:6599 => 2.2 Ang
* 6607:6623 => 3.4 Ang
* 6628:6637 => 1.1 Ang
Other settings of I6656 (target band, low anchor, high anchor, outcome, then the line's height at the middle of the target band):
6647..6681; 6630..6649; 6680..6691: 0.02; 17.7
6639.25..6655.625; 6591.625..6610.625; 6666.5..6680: 0.00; 17.5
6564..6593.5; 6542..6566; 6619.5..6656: 0.27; 50.1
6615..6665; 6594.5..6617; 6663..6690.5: -0.02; 17.4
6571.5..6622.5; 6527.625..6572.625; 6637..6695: 0.31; 32.8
